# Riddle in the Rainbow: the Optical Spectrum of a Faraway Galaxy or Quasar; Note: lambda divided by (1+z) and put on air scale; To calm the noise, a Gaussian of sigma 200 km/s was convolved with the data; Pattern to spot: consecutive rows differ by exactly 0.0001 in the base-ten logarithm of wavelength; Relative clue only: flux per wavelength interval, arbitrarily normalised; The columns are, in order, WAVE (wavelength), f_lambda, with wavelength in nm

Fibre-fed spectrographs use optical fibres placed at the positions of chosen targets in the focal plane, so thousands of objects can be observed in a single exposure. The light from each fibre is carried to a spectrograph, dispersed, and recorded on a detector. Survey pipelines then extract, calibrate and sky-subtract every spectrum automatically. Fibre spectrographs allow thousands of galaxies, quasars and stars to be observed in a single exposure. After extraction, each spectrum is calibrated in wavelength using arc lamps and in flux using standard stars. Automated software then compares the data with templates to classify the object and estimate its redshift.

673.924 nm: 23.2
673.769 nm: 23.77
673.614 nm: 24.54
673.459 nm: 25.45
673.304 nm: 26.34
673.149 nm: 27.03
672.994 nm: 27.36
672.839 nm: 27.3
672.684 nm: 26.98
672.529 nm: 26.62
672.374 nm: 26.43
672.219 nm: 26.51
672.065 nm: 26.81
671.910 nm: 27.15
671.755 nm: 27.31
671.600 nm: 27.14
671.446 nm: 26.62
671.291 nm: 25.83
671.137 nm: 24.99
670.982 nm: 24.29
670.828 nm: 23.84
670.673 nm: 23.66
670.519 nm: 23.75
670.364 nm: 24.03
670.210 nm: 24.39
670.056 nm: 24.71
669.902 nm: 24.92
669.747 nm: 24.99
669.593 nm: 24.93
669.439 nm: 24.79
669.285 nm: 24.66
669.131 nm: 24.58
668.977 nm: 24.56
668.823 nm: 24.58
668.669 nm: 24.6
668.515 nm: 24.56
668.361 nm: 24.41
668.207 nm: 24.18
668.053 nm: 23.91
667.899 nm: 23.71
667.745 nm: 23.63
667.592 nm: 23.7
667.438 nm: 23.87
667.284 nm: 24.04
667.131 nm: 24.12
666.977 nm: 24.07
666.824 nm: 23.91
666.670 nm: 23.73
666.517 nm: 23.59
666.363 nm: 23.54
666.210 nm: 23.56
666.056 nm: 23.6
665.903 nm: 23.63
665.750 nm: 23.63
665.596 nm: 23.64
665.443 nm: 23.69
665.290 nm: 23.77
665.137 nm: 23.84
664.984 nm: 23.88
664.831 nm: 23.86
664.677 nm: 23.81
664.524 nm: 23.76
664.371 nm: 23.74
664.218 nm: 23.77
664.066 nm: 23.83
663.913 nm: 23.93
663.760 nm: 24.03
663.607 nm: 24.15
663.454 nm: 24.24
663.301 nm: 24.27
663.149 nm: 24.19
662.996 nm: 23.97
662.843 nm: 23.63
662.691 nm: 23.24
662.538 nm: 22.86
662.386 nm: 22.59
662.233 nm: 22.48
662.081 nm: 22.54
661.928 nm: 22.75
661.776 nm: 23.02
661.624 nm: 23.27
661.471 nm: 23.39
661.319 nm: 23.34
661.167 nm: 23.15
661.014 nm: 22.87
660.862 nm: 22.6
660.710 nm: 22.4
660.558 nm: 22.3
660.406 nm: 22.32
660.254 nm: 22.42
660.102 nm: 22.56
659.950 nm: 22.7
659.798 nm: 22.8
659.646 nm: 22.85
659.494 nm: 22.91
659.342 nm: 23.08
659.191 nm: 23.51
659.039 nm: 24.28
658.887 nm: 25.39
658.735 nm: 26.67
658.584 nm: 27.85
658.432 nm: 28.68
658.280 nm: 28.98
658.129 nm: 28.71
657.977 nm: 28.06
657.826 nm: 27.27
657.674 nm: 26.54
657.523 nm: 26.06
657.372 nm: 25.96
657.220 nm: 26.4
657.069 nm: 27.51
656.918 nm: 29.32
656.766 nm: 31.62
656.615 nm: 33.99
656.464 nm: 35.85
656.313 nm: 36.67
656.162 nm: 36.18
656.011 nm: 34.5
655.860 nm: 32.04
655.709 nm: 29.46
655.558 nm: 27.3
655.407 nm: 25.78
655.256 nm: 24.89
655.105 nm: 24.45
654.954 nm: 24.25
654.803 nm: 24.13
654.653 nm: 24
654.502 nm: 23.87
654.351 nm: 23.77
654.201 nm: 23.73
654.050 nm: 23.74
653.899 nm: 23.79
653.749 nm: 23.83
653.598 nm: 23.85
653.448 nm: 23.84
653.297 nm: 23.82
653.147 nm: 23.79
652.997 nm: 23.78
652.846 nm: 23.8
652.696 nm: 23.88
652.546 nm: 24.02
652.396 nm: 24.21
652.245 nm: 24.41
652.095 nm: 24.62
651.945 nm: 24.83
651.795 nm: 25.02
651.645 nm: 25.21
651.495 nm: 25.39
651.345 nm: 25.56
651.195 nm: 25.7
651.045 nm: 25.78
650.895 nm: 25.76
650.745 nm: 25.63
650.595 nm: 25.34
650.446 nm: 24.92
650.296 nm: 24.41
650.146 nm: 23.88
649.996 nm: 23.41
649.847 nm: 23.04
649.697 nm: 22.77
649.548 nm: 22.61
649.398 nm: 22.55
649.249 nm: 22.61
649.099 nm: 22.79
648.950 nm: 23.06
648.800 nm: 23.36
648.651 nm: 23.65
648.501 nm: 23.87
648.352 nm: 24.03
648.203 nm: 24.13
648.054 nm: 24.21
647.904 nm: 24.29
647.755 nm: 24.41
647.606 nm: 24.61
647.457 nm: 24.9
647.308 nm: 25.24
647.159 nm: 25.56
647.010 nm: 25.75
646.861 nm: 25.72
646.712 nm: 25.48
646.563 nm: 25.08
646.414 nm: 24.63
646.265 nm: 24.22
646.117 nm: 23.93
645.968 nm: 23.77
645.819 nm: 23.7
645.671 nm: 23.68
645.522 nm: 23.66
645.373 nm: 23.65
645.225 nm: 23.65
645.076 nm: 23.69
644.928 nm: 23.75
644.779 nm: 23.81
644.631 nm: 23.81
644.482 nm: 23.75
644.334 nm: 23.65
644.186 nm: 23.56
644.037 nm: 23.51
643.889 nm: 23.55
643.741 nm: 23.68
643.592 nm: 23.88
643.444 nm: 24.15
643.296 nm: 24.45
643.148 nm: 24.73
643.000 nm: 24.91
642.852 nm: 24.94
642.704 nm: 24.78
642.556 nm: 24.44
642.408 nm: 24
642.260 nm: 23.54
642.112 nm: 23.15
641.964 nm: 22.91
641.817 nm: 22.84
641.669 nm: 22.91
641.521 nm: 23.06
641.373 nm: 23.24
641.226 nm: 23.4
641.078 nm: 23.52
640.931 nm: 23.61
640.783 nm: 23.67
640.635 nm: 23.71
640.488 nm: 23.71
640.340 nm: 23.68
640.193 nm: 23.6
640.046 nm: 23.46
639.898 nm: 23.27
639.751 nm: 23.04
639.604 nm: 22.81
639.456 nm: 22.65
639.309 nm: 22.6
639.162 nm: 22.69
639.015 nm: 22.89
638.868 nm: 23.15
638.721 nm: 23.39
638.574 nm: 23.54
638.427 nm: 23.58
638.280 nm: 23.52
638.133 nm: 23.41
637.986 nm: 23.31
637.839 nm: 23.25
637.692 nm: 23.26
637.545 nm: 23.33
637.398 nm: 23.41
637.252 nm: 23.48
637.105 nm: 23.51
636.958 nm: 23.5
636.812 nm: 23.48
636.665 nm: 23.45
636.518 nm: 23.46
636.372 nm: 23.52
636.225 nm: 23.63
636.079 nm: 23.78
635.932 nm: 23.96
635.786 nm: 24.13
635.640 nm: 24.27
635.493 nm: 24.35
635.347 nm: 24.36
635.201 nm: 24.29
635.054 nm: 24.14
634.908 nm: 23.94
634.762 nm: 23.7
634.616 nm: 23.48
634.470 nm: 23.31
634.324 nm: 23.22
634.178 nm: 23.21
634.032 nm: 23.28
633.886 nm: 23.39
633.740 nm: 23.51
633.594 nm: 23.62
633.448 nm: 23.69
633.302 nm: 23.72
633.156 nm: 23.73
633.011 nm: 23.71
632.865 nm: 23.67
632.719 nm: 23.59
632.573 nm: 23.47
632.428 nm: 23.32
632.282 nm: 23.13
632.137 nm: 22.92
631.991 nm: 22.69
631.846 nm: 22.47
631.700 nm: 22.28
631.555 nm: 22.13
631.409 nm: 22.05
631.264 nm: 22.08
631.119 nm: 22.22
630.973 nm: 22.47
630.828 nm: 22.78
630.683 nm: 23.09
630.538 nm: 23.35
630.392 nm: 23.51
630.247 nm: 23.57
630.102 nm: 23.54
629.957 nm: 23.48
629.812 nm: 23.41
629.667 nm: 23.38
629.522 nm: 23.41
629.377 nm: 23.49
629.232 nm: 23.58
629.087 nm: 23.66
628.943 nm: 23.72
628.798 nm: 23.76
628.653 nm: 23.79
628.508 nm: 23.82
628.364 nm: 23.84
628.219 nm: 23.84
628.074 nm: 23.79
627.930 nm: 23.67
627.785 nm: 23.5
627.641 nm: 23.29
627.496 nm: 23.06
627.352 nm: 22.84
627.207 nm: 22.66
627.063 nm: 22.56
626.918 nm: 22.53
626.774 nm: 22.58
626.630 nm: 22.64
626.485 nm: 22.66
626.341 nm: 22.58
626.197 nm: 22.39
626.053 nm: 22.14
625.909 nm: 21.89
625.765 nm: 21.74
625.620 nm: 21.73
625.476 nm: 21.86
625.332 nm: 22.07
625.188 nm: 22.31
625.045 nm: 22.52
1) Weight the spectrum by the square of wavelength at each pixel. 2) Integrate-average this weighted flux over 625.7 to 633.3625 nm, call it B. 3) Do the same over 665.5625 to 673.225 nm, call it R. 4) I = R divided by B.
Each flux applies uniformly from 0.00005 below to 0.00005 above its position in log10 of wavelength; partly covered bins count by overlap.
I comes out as 1.2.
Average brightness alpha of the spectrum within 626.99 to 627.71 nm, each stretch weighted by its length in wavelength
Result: 22.9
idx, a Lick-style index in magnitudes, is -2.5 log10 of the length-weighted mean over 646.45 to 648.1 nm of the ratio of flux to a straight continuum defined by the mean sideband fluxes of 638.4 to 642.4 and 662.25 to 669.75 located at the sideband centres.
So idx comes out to -0.07 mag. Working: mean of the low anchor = 23.3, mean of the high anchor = 23.9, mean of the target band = 25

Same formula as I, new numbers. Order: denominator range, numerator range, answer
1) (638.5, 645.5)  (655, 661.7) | 1.18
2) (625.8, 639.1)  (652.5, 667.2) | 1.17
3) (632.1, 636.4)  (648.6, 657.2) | 1.15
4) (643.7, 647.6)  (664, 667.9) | 1.04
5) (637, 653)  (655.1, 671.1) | 1.10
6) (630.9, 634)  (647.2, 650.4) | 1.08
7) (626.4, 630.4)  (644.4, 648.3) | 1.10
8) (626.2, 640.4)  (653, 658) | 1.25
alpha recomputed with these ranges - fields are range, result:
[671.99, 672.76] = 26.7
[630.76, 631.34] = 22.4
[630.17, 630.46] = 23.6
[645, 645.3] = 23.7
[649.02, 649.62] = 22.6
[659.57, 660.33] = 22.7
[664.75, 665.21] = 23.8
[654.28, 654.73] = 23.9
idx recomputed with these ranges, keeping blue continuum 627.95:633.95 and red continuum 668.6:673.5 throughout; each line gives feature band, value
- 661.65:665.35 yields 0.07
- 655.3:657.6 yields -0.23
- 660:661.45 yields 0.10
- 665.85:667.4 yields 0.07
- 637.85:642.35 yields 0.02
